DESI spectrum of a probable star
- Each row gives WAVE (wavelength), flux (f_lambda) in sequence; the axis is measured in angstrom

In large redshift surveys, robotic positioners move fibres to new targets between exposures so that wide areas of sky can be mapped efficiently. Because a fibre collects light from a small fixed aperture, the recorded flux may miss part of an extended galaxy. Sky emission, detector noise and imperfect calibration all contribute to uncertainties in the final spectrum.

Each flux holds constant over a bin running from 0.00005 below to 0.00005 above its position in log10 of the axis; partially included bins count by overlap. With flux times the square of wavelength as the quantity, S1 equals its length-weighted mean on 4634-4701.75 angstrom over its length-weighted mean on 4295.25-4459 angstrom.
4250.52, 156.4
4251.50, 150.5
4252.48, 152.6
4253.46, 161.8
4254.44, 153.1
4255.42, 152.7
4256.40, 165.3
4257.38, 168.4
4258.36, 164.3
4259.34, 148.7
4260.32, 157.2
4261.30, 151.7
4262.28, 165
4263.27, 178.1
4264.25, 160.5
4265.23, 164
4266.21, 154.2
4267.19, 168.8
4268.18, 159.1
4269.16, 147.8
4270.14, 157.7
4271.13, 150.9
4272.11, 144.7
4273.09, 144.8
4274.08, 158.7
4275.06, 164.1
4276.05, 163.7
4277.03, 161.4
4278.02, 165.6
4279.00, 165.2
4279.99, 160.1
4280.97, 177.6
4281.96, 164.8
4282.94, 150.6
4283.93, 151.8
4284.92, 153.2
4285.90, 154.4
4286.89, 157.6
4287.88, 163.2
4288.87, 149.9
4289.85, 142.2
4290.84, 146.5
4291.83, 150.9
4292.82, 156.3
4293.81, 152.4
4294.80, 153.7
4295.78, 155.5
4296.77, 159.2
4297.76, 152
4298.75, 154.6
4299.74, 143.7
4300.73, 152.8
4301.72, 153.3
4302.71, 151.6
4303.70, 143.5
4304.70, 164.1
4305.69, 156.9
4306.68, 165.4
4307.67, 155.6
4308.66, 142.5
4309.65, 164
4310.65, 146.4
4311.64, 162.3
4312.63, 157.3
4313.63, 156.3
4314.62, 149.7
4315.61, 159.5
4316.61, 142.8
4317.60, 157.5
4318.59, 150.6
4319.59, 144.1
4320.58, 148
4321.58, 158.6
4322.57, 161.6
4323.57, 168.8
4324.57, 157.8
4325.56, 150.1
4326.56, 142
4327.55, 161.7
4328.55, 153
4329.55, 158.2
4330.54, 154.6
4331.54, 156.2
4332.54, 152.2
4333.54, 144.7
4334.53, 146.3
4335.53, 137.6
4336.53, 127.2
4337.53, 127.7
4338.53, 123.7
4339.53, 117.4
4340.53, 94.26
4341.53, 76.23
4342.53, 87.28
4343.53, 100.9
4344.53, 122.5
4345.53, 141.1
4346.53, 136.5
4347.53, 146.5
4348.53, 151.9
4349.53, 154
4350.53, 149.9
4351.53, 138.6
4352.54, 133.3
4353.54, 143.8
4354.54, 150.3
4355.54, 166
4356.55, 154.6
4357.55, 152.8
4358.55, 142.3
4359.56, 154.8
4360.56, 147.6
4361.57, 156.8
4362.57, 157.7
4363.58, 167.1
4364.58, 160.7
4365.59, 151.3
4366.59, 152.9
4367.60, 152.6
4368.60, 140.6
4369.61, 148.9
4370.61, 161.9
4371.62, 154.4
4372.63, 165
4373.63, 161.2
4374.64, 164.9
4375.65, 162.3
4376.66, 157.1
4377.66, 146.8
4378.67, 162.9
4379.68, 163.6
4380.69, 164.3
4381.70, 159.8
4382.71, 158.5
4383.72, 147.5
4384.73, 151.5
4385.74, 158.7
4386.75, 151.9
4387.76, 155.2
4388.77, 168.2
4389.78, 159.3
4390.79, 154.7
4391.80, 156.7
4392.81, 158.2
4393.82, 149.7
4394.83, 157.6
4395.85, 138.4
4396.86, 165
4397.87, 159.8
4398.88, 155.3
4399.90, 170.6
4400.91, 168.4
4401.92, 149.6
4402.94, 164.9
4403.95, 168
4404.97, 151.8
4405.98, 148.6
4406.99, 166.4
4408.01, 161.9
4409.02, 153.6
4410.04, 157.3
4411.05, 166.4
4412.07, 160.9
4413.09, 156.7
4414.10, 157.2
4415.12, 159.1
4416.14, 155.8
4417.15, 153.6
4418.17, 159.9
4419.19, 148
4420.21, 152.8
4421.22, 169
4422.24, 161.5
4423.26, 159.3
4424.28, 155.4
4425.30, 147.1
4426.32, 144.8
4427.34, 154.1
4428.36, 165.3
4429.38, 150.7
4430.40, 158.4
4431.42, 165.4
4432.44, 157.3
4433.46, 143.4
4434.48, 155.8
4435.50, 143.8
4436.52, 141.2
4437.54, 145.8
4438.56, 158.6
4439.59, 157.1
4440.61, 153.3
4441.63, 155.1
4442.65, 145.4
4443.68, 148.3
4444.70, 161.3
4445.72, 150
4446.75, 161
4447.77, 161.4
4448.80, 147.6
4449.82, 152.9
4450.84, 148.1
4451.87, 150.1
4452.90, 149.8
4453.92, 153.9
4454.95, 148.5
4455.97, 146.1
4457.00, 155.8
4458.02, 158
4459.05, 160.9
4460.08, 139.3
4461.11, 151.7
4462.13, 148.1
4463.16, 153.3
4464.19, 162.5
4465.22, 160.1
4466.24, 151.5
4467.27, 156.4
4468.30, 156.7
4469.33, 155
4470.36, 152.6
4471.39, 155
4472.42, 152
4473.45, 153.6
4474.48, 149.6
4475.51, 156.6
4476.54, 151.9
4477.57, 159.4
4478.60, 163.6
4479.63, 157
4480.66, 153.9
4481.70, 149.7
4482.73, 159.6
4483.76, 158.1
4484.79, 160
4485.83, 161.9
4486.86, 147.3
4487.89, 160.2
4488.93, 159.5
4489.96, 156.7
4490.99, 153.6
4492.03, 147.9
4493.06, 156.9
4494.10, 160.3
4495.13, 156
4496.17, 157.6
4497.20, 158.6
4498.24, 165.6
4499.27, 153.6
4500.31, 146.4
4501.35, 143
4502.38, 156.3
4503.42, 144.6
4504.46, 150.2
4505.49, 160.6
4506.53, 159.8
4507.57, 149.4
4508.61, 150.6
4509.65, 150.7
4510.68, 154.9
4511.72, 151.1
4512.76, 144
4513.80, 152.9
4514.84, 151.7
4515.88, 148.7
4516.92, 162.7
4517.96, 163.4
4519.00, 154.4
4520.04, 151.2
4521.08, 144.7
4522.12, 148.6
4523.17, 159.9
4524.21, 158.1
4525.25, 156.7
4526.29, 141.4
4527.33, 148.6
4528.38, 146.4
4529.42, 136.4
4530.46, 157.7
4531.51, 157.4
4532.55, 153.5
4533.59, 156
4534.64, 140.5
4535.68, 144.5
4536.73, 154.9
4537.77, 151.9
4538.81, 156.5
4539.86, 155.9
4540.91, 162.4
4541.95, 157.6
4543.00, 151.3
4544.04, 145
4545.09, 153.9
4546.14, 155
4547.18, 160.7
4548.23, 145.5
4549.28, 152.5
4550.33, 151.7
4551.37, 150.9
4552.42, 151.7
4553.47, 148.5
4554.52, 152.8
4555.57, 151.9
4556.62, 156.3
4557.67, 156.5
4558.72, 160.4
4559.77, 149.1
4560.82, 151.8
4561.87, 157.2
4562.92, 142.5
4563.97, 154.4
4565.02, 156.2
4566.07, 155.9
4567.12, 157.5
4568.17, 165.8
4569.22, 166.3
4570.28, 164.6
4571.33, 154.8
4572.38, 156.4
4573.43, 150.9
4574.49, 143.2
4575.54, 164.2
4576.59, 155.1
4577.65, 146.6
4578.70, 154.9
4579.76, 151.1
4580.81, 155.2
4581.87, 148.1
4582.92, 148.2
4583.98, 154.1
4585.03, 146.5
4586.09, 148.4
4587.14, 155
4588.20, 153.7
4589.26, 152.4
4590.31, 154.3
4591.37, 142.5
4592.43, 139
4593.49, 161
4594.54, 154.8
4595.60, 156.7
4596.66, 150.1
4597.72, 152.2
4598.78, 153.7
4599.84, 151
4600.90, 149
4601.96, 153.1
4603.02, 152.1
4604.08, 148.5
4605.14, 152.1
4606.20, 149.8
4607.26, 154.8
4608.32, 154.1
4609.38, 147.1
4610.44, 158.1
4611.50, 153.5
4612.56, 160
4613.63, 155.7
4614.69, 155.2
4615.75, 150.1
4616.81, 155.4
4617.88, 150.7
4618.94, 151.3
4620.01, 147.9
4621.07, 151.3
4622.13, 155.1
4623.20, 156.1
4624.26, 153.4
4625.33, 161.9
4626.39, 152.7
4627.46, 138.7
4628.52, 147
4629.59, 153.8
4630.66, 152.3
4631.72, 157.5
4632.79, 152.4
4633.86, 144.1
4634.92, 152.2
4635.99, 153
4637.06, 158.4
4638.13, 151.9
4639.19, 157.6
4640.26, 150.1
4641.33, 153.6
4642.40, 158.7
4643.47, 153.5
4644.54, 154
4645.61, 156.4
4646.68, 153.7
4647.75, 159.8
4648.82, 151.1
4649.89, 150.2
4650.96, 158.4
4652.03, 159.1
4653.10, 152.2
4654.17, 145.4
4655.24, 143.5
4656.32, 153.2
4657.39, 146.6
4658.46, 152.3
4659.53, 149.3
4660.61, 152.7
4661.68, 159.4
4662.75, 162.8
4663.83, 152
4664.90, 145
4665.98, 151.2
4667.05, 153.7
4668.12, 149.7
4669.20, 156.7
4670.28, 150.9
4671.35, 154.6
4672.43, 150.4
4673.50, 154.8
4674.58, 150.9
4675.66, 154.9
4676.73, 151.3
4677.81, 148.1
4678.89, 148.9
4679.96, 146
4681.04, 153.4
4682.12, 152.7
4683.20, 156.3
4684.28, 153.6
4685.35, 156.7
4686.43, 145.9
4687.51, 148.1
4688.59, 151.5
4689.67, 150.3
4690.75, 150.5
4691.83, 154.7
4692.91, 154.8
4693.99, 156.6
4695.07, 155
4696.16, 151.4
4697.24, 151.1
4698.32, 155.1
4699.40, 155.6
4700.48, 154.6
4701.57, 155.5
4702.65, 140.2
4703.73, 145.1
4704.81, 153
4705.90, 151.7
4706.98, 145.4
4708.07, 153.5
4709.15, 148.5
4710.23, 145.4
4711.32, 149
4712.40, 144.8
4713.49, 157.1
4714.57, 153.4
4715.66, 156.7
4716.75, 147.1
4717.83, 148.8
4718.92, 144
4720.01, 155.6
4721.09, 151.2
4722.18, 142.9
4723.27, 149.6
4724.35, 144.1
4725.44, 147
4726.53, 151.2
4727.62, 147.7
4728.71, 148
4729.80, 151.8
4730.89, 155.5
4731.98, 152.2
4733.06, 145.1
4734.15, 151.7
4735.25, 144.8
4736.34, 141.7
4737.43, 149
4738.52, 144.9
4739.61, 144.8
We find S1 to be 1.1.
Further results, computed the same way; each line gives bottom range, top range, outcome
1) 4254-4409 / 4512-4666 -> 1.12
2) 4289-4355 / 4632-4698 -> 1.22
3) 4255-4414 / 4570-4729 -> 1.14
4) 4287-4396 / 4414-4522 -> 1.09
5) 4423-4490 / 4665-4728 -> 1.09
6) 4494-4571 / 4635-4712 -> 1.06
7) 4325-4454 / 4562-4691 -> 1.12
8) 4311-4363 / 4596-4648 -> 1.21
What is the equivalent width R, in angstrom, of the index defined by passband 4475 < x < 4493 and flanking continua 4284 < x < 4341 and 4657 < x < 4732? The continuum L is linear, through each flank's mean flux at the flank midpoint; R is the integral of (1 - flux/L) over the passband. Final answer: -0.7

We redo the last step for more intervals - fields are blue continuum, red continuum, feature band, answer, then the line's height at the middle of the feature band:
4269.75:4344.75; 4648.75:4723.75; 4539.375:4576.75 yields -1.0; 151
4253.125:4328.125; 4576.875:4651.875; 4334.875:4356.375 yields 3.5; 156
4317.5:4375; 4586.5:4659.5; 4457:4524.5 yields -2.4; 149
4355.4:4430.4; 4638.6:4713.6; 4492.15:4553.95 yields 0.8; 155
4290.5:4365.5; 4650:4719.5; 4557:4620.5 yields -1.2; 150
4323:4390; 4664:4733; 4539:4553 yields -0.4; 149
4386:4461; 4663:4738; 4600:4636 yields -0.1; 152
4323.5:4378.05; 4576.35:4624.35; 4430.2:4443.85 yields -0.4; 147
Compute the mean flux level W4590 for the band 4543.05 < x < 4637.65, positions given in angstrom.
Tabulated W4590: 153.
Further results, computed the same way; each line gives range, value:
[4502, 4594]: 153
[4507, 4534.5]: 152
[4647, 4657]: 153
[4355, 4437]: 157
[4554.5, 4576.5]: 156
